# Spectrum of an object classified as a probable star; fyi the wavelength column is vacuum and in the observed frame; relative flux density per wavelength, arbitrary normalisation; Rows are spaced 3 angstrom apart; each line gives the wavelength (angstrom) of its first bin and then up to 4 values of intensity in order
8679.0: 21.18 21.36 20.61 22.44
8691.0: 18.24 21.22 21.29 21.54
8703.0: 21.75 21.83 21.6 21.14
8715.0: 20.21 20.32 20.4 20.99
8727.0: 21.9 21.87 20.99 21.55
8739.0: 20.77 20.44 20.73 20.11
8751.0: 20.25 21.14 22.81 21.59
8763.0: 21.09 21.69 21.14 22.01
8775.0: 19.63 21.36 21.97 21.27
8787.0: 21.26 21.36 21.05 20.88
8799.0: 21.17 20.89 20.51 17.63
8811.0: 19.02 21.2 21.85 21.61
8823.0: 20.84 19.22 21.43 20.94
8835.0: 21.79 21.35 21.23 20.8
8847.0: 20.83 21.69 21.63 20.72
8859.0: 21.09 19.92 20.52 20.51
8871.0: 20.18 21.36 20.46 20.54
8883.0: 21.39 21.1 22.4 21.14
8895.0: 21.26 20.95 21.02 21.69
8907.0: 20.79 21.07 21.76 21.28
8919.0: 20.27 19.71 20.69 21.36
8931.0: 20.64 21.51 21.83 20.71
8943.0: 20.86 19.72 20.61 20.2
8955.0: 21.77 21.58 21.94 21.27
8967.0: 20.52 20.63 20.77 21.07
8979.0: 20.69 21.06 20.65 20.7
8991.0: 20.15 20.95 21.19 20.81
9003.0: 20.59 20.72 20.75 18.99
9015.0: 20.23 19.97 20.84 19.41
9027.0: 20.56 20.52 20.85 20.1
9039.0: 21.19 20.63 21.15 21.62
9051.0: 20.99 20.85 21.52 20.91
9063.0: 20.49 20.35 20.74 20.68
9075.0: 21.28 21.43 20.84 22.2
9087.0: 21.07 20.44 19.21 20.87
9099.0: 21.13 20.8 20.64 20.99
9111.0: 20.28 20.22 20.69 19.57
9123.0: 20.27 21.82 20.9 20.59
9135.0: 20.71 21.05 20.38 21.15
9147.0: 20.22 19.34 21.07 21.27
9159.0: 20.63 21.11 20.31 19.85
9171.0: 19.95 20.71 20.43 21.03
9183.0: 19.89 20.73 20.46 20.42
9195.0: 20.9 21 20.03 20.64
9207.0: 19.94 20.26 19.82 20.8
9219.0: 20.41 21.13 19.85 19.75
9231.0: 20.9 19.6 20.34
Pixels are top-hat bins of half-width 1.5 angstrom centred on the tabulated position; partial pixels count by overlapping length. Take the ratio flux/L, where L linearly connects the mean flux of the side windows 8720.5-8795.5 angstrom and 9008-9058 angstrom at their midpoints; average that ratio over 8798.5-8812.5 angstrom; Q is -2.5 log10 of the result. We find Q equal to 0.07 mag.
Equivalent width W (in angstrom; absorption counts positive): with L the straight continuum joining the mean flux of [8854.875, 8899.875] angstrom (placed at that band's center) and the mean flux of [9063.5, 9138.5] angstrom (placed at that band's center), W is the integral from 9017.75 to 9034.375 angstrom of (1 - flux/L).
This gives 0.33 angstrom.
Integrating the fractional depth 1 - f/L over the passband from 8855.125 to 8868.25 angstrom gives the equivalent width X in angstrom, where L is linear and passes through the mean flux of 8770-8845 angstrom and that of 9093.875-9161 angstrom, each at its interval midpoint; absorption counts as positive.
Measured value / 0.2 angstrom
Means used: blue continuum 20.9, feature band 20.5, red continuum 20.7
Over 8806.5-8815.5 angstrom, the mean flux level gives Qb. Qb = 19.3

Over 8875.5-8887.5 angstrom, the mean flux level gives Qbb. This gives 20.9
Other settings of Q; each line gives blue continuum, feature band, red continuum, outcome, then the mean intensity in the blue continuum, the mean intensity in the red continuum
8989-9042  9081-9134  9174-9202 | -0.01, 20.5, 20.6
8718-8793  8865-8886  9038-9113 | 0.02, 21.2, 20.9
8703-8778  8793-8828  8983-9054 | 0.03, 21.1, 20.6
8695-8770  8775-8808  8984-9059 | 0.01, 21.2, 20.6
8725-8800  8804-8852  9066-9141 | 0.02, 21.2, 20.8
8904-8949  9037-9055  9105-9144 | -0.02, 20.9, 20.6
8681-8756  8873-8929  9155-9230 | -0.01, 21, 20.5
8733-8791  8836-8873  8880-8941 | 0.01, 21.2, 21.1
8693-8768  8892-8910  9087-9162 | -0.01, 21.2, 20.6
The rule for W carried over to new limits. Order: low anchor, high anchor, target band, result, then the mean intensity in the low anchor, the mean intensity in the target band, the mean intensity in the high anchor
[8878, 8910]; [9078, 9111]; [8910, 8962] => 0.4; 21.2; 21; 20.8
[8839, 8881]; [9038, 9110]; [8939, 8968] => -0.1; 20.8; 20.9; 20.9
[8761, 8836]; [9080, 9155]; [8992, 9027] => 0.6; 20.9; 20.4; 20.7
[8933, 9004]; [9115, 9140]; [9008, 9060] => 0.5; 20.9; 20.6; 20.7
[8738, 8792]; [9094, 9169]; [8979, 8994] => 0.1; 21.1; 20.7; 20.6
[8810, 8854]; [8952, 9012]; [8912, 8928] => 0.1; 21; 20.8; 20.9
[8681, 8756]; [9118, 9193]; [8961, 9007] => -0.2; 21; 20.8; 20.6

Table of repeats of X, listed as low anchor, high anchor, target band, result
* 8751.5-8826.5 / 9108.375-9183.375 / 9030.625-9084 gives -0.7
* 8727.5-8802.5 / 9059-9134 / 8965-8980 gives 0.1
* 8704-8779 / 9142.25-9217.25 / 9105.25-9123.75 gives 0.2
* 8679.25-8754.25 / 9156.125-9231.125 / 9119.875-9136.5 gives -0.2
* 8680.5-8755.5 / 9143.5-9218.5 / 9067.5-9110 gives -0.6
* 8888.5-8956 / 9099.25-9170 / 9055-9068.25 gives 0.0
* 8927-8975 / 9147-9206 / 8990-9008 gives 0.1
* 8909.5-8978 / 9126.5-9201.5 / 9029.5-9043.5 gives 0.1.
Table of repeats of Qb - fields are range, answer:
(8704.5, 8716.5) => 21.2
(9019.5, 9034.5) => 20.4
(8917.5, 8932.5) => 20.5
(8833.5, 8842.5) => 21.5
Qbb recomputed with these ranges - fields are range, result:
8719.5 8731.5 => 21.3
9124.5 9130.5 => 21.4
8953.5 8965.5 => 21.6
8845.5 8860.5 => 21.2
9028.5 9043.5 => 20.7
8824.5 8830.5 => 20.3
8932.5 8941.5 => 21.4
